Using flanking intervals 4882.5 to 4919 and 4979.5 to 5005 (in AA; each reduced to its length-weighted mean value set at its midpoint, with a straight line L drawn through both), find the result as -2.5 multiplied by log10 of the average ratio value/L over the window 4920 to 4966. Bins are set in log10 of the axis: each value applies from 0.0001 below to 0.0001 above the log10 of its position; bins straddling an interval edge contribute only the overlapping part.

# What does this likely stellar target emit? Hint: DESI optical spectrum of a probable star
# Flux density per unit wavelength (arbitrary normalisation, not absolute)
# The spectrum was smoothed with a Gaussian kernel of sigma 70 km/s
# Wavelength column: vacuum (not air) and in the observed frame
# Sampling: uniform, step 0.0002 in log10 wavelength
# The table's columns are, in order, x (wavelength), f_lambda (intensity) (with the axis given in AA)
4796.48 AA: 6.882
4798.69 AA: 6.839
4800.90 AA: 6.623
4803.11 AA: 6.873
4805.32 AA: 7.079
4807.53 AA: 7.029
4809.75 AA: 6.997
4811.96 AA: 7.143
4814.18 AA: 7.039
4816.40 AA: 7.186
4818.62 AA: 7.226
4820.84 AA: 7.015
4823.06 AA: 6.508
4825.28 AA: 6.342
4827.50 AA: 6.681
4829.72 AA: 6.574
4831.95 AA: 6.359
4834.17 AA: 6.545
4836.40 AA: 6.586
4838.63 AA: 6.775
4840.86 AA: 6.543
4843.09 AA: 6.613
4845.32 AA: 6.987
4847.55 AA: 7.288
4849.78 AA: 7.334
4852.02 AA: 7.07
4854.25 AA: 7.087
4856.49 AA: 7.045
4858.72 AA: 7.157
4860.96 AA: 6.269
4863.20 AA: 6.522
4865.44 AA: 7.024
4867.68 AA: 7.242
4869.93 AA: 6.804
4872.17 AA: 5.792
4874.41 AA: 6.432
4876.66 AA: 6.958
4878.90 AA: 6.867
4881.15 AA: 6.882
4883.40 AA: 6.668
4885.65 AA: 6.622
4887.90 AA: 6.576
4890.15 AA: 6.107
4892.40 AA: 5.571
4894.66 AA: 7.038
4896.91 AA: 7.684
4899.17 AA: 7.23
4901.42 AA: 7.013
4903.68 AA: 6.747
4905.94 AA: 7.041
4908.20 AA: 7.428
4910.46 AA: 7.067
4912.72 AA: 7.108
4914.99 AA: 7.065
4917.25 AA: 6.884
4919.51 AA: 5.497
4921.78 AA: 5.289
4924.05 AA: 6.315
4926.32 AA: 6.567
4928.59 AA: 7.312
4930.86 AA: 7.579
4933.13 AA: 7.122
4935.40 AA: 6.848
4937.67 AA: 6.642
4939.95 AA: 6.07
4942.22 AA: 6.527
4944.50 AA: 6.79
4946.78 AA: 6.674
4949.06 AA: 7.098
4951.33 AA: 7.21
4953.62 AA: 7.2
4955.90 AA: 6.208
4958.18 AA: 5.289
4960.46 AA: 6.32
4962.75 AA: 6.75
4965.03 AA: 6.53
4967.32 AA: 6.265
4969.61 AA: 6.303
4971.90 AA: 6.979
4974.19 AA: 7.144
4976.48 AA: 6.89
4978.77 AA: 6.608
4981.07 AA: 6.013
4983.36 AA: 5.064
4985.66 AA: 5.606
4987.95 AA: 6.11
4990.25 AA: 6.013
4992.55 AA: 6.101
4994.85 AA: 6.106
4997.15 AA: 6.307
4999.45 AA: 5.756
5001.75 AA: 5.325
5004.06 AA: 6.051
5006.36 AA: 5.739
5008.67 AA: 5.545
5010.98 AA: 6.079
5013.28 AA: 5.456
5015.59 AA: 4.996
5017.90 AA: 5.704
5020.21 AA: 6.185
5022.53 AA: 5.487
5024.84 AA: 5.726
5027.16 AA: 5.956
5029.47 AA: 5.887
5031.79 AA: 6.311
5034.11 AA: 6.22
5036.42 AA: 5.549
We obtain -0.04 mag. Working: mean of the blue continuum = 6.84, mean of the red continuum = 5.87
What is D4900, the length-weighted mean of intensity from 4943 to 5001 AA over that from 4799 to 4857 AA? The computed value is 0.93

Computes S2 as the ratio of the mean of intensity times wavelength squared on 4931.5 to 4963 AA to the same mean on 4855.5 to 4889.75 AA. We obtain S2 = 1.0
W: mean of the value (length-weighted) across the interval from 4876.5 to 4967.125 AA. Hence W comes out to 6.7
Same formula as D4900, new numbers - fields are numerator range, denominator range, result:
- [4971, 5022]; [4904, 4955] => 0.88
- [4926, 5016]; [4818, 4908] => 0.94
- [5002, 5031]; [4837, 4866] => 0.83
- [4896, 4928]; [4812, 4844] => 1.01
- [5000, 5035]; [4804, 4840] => 0.85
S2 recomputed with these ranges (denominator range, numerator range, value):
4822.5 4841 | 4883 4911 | 1.07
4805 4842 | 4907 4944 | 1.03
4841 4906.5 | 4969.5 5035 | 0.93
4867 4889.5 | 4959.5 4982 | 1.03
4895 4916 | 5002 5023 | 0.83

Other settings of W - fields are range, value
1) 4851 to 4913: 6.82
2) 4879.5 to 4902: 6.74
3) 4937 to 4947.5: 6.53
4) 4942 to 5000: 6.38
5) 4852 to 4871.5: 6.88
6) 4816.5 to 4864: 6.8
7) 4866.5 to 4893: 6.56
